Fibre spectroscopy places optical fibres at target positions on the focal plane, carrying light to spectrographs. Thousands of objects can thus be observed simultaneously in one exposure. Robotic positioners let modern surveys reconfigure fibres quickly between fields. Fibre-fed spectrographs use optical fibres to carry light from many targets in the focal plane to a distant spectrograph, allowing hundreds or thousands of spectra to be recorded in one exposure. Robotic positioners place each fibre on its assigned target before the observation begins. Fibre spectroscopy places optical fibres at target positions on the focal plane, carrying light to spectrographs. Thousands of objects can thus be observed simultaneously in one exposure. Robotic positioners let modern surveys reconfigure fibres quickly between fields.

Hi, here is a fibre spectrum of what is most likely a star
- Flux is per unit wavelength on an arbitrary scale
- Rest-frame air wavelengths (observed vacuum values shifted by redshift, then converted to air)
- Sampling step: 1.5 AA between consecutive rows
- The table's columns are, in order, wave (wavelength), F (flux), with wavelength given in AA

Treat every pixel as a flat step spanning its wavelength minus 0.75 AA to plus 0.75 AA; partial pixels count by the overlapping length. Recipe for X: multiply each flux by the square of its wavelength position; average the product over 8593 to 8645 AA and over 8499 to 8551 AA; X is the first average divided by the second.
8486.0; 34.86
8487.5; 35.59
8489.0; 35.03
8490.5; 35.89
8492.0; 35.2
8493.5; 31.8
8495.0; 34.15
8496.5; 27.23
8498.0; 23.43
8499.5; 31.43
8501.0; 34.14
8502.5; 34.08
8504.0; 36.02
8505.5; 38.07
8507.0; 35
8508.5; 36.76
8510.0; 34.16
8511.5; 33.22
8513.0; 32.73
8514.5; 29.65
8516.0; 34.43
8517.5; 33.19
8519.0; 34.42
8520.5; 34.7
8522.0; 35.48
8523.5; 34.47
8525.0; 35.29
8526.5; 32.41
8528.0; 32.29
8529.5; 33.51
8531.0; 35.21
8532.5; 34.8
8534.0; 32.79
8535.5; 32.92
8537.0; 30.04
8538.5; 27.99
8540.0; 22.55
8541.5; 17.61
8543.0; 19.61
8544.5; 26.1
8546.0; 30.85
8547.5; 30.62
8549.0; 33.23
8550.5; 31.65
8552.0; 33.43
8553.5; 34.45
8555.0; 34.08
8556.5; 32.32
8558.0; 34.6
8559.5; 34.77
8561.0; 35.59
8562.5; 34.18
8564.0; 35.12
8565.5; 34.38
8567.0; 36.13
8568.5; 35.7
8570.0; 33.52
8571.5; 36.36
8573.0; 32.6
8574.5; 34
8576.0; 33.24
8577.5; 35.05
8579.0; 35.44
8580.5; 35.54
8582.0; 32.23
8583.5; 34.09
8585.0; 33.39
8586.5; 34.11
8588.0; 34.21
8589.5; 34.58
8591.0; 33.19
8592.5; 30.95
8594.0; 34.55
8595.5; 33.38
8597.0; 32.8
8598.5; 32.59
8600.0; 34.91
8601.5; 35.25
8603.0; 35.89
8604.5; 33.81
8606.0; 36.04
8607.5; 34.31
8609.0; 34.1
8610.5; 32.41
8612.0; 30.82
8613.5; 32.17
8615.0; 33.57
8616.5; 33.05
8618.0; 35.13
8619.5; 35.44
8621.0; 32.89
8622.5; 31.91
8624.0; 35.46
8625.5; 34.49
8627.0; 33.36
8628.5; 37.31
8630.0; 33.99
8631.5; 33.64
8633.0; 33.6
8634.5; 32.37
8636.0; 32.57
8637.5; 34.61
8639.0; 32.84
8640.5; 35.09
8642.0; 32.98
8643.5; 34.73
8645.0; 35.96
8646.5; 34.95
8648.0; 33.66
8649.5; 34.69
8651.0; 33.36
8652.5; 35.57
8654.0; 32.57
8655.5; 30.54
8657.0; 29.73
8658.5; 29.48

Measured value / 1.08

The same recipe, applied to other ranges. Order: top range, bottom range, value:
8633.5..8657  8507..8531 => 1.02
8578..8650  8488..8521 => 1.04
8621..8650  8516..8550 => 1.13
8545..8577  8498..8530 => 1.01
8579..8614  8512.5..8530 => 1.02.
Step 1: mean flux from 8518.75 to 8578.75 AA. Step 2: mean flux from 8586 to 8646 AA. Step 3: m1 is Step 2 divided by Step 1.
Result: 1.04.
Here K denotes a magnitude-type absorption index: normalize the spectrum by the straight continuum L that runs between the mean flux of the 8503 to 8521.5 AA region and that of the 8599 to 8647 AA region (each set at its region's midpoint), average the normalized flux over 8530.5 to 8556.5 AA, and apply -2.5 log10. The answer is 0.15 mag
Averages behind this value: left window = 34.4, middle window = 29.9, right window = 34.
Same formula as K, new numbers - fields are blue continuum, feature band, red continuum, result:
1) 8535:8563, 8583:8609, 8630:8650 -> -0.06 mag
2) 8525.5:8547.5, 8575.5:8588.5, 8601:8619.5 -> -0.07 mag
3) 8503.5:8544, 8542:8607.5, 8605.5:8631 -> -0.01 mag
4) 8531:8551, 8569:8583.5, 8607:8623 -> -0.11 mag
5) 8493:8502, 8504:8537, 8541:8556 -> -0.14 mag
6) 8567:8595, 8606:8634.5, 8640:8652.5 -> 0.02 mag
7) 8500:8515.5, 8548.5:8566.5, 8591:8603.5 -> 0.00 mag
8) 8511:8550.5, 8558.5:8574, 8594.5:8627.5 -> -0.08 mag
